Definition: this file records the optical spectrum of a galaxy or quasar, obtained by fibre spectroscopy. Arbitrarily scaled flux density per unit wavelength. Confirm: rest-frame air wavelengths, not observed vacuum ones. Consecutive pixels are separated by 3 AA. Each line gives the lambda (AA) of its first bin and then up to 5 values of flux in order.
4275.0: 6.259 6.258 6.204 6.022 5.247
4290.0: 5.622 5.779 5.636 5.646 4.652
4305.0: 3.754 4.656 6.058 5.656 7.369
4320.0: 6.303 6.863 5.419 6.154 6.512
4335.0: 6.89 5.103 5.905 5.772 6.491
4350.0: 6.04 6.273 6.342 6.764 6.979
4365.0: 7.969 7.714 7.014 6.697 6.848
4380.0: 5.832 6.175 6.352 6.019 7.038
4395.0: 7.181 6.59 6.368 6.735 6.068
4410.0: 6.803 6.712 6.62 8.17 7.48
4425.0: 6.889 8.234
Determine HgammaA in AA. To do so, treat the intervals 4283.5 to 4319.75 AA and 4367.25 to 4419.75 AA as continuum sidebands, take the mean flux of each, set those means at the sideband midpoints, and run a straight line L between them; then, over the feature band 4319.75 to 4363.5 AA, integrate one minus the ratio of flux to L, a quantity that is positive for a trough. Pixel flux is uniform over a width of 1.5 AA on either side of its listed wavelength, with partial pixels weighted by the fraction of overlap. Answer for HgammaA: -1.6 AA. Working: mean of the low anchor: 5.52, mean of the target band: 6.25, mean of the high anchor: 6.68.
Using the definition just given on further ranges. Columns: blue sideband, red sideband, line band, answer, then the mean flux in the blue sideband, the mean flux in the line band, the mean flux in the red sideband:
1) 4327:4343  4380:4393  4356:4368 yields -1.9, 6.08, 7.18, 6.31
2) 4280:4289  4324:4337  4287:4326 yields 2.4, 5.79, 5.64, 6.22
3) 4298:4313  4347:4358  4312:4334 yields -3.6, 4.95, 6.33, 6.28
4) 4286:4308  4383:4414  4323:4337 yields -1.6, 5.15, 6.27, 6.56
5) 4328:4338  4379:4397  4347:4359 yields 0.1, 6.32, 6.32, 6.45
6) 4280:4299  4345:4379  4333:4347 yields 1.0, 5.73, 6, 6.8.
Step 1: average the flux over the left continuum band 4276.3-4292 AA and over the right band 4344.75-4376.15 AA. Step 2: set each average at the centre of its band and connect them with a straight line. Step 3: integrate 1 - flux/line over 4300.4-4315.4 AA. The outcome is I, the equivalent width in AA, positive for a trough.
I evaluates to 2.95 AA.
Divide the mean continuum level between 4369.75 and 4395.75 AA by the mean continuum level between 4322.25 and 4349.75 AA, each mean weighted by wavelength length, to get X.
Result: 1.1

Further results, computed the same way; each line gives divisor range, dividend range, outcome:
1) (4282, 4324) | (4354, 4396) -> 1.20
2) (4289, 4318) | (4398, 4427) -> 1.26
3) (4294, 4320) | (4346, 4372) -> 1.25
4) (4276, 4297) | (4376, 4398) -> 1.11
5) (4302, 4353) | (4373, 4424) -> 1.13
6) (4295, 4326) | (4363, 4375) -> 1.30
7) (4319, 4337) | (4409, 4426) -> 1.13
